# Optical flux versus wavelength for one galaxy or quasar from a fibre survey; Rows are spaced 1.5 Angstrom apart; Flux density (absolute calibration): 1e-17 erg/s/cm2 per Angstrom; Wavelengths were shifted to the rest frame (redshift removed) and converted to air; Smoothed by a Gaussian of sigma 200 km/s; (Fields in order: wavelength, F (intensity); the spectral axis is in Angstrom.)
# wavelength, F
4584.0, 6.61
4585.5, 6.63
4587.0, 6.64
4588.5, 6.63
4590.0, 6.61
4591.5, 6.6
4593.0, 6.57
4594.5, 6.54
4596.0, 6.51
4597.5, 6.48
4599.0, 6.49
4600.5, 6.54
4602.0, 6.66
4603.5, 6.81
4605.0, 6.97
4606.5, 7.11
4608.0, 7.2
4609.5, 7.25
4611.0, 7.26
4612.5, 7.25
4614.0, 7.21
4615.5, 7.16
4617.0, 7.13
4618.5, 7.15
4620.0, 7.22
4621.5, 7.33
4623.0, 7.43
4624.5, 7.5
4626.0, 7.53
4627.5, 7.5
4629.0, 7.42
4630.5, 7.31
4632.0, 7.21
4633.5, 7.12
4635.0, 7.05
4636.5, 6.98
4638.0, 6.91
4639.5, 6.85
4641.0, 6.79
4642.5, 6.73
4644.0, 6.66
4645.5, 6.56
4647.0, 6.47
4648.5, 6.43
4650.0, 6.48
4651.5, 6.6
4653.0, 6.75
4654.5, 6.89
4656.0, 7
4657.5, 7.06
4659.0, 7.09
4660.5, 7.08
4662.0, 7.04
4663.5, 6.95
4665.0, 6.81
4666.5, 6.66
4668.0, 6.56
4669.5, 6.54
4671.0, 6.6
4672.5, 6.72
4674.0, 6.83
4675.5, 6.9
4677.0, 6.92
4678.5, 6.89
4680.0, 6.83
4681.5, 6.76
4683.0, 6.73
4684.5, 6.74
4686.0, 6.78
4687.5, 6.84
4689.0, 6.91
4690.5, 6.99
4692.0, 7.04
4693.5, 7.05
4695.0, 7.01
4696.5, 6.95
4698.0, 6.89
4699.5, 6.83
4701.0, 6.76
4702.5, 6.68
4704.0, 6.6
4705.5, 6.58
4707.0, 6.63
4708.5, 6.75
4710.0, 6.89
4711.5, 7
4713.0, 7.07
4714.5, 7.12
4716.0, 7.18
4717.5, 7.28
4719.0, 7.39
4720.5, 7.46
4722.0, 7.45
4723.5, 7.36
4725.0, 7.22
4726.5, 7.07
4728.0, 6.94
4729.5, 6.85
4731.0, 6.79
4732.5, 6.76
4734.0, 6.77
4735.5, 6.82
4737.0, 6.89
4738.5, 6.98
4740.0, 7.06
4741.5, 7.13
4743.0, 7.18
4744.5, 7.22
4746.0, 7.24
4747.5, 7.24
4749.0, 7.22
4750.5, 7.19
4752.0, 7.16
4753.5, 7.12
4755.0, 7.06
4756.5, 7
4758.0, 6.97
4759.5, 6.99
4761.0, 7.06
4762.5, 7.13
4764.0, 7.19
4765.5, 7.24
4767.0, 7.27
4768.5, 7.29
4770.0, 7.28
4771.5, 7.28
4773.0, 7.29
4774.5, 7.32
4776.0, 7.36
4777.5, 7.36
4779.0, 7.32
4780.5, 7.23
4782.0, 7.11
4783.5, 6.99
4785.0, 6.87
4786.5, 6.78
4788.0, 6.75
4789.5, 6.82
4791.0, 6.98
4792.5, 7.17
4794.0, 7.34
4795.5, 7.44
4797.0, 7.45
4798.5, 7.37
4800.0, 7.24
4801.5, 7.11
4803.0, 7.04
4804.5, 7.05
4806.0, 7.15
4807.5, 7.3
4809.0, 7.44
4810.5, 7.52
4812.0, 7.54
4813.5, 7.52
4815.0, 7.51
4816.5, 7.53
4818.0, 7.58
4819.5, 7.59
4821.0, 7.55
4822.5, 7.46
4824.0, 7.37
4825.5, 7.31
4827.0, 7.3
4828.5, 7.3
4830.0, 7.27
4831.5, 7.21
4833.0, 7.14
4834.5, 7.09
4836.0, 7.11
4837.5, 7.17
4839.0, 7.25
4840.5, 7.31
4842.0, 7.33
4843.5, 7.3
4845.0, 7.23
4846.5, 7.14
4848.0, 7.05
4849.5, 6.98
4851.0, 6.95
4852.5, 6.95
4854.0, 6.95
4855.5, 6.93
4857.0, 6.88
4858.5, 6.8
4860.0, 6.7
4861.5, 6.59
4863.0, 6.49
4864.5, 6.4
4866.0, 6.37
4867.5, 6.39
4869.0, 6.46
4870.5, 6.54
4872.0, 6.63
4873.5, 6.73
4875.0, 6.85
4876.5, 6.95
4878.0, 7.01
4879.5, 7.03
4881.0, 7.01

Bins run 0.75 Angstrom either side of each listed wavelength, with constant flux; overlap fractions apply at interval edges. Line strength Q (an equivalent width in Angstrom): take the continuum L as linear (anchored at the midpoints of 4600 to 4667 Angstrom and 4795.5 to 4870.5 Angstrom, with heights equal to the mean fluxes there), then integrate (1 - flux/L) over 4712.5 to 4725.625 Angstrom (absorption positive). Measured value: -0.42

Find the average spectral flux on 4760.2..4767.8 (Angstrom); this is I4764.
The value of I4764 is 7.18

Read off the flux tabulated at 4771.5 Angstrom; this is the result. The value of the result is 7.28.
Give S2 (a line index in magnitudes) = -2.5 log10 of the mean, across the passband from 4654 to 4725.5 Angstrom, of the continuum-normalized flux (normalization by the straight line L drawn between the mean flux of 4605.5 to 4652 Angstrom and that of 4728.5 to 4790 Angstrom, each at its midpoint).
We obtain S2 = 0.023 mag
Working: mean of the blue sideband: 7.06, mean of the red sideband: 7.09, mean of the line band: 6.92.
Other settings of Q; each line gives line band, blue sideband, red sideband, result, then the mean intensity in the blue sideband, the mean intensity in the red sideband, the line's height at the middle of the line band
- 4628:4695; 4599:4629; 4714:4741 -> 2.5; 7.16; 7.08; 7.12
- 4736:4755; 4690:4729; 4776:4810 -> -0.2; 7.01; 7.16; 7.07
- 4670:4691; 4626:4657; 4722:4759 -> 0.5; 6.9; 7.06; 6.96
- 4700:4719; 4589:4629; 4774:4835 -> 0.6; 7.01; 7.26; 7.14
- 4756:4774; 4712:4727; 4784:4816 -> 0.2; 7.26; 7.21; 7.23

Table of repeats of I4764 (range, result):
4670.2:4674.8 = 6.72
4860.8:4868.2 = 6.45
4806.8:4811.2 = 7.42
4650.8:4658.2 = 6.86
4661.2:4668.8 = 6.8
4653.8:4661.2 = 7.02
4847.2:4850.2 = 7.02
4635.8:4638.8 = 6.94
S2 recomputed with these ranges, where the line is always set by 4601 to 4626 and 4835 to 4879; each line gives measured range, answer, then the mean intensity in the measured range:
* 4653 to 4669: 0.03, 6.9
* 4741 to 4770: -0.02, 7.16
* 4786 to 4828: -0.05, 7.3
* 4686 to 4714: 0.03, 6.86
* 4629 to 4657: 0.05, 6.84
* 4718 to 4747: -0.01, 7.09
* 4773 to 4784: -0.04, 7.25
